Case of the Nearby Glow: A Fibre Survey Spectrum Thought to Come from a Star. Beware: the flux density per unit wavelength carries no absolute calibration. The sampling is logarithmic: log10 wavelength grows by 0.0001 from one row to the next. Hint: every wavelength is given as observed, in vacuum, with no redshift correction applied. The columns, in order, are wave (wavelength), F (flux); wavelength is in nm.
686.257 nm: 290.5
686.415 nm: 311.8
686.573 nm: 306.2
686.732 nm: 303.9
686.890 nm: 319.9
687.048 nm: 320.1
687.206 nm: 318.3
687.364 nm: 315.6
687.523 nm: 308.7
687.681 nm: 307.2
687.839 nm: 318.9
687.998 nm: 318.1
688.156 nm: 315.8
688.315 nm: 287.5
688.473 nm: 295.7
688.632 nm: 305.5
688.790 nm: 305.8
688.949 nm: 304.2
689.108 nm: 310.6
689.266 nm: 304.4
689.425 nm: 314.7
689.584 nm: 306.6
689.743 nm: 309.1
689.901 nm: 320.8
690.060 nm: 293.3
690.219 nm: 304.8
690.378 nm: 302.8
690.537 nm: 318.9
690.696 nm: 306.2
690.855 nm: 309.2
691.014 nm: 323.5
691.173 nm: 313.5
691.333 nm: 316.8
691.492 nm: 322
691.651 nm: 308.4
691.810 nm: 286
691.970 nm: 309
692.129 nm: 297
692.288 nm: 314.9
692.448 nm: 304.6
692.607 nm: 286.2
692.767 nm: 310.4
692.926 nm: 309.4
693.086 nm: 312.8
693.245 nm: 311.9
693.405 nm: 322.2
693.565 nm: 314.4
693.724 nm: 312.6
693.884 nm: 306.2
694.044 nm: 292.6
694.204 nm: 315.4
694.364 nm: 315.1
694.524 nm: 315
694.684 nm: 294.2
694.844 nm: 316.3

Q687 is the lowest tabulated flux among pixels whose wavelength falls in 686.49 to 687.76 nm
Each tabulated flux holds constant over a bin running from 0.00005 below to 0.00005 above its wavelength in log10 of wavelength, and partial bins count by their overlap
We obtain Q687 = 303.9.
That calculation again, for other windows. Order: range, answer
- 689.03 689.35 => 304.4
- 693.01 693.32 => 311.9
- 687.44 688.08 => 307.2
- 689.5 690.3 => 293.3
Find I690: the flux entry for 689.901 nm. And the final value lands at 320.8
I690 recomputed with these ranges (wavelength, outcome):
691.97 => 309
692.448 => 304.6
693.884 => 306.2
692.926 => 309.4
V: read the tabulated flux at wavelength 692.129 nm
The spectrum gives 297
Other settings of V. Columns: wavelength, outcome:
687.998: 318.1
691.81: 286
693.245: 311.9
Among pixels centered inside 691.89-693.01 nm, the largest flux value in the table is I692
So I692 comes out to 314.9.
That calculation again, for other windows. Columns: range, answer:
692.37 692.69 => 304.6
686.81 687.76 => 320.1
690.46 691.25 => 323.5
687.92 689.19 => 318.1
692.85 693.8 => 322.2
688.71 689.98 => 320.8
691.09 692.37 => 322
